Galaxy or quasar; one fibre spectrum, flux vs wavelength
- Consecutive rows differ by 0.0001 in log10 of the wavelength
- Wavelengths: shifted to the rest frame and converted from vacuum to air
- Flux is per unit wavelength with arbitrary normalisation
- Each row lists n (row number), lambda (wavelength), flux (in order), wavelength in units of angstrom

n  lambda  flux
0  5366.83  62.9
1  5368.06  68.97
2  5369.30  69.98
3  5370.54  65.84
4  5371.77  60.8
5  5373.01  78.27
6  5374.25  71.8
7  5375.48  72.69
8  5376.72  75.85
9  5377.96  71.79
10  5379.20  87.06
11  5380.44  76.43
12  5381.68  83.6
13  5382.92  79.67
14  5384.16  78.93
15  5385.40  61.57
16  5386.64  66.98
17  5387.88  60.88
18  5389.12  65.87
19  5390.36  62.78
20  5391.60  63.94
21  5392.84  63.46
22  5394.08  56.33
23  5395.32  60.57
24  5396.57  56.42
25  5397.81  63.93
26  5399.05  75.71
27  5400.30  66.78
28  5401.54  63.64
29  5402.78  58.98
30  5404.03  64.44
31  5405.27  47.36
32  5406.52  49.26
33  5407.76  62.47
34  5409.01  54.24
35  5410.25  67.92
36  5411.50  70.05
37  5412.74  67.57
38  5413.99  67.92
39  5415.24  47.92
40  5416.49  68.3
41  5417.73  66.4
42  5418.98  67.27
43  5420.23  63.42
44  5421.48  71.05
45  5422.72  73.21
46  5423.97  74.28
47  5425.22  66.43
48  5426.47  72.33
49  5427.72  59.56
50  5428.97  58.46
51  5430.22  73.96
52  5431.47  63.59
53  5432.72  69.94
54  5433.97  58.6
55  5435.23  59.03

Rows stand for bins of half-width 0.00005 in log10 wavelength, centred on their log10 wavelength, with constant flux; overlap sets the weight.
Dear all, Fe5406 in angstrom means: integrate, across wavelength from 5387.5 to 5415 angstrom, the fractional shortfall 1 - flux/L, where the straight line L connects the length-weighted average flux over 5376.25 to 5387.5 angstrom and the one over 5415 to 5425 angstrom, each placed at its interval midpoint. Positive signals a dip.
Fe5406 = 3.5 angstrom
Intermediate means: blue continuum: 75.4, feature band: 62.1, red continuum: 67.2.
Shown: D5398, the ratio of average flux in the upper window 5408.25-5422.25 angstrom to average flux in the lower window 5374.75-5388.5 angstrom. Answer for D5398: 0.9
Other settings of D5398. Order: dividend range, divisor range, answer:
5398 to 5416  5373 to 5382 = 0.80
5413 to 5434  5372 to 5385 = 0.86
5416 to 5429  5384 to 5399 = 1.07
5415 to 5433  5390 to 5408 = 1.09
